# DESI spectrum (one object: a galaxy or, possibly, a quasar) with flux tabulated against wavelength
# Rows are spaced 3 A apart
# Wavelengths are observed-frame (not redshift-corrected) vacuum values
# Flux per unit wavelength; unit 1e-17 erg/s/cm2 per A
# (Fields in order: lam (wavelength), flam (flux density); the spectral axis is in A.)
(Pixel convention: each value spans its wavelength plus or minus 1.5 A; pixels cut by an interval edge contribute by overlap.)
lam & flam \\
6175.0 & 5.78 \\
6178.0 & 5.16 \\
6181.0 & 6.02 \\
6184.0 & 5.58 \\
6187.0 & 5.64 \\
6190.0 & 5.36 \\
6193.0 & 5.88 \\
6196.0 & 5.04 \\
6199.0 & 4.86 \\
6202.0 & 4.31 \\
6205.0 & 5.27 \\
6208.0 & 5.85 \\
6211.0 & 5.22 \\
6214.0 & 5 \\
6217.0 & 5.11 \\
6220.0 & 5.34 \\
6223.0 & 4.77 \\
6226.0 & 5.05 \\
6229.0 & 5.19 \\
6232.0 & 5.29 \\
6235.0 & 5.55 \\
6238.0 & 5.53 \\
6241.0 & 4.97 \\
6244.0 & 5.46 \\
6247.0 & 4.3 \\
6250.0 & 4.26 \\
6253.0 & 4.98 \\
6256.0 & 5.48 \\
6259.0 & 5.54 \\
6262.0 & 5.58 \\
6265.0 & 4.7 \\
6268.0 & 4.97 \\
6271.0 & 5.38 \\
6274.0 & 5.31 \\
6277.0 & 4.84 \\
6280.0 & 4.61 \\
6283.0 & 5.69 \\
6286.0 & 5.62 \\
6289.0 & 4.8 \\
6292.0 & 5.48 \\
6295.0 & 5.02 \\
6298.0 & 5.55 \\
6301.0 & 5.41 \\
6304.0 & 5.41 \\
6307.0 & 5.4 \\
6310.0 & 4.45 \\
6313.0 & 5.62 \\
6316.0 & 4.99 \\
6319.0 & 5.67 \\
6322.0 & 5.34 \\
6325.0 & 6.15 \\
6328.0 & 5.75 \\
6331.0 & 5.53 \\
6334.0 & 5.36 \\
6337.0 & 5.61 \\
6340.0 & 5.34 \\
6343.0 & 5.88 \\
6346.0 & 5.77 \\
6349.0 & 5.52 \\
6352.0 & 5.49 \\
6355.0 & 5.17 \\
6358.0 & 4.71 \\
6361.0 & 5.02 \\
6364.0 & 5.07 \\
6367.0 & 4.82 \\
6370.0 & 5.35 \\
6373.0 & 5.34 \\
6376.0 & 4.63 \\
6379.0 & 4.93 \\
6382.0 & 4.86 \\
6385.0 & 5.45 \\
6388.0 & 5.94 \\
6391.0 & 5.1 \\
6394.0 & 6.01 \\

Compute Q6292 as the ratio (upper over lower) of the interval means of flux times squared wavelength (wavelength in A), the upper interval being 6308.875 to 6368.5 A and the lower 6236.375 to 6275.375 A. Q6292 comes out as 1.08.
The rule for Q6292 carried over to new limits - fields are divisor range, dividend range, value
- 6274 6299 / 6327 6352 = 1.09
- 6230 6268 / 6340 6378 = 1.06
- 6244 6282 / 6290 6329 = 1.09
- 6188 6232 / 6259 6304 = 1.03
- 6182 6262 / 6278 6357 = 1.07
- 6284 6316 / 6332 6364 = 1.04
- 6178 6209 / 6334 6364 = 1.05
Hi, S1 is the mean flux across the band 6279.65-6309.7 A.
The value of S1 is 5.29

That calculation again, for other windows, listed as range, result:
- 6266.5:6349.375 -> 5.37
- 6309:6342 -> 5.46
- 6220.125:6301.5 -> 5.16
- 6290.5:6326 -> 5.36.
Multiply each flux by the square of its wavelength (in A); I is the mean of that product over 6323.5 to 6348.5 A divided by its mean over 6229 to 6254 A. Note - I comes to 1.16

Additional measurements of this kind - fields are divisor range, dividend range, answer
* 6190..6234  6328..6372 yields 1.08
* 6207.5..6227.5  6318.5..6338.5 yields 1.13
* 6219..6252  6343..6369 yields 1.08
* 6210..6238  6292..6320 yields 1.05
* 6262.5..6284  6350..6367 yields 1.03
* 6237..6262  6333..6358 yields 1.11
